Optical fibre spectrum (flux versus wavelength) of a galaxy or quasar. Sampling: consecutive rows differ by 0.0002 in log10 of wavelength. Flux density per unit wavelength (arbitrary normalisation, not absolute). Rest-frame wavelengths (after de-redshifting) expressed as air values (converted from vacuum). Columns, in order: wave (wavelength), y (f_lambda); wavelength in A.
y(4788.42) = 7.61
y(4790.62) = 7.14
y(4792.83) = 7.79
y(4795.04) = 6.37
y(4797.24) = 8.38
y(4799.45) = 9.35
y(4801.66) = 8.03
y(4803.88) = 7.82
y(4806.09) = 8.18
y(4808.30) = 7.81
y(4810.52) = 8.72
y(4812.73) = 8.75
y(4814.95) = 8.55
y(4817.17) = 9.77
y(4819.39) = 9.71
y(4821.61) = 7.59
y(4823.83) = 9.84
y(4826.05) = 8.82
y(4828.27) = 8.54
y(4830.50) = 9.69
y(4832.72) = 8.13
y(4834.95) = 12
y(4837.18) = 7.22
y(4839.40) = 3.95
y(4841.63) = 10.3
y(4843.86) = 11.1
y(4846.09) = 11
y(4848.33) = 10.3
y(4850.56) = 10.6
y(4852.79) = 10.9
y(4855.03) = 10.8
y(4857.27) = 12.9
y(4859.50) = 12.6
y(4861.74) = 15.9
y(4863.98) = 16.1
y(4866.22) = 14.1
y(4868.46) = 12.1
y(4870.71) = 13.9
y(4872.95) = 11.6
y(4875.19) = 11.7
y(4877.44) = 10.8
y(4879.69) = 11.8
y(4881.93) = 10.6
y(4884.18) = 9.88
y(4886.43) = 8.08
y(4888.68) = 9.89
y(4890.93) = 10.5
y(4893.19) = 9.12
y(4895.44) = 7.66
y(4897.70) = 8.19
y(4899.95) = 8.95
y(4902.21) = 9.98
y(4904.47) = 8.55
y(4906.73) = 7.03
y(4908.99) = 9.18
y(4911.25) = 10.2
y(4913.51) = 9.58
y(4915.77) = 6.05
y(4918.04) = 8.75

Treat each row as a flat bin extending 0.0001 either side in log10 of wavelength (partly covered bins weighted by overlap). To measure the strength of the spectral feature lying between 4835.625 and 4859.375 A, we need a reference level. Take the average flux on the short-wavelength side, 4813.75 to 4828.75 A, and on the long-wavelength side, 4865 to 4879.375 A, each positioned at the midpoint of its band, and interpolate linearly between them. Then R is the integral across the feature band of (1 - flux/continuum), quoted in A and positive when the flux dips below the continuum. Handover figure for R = 1.6 A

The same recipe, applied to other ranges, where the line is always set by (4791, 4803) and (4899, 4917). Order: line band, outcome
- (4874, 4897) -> -3.9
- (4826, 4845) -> -1.6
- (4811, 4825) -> -1.6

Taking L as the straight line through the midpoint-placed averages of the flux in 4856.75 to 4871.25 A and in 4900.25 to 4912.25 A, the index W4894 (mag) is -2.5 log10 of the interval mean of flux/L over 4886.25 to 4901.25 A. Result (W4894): 0.17 mag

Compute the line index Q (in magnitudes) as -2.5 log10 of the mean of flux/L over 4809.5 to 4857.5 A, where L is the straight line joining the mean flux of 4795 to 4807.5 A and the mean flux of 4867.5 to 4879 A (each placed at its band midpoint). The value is 0.05 mag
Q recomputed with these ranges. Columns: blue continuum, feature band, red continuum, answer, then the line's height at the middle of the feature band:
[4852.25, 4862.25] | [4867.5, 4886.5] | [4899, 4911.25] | -0.03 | 11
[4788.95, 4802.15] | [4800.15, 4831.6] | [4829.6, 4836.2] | 0.03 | 8.95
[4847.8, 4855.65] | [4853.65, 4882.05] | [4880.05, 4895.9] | -0.24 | 10.2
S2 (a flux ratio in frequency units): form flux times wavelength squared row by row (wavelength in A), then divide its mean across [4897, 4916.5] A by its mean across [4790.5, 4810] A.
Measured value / 1.15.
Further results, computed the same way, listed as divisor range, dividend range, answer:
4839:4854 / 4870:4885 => 1.16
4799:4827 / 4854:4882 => 1.51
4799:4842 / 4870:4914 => 1.18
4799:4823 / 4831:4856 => 1.14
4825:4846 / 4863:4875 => 1.51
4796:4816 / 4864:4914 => 1.27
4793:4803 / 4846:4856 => 1.36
